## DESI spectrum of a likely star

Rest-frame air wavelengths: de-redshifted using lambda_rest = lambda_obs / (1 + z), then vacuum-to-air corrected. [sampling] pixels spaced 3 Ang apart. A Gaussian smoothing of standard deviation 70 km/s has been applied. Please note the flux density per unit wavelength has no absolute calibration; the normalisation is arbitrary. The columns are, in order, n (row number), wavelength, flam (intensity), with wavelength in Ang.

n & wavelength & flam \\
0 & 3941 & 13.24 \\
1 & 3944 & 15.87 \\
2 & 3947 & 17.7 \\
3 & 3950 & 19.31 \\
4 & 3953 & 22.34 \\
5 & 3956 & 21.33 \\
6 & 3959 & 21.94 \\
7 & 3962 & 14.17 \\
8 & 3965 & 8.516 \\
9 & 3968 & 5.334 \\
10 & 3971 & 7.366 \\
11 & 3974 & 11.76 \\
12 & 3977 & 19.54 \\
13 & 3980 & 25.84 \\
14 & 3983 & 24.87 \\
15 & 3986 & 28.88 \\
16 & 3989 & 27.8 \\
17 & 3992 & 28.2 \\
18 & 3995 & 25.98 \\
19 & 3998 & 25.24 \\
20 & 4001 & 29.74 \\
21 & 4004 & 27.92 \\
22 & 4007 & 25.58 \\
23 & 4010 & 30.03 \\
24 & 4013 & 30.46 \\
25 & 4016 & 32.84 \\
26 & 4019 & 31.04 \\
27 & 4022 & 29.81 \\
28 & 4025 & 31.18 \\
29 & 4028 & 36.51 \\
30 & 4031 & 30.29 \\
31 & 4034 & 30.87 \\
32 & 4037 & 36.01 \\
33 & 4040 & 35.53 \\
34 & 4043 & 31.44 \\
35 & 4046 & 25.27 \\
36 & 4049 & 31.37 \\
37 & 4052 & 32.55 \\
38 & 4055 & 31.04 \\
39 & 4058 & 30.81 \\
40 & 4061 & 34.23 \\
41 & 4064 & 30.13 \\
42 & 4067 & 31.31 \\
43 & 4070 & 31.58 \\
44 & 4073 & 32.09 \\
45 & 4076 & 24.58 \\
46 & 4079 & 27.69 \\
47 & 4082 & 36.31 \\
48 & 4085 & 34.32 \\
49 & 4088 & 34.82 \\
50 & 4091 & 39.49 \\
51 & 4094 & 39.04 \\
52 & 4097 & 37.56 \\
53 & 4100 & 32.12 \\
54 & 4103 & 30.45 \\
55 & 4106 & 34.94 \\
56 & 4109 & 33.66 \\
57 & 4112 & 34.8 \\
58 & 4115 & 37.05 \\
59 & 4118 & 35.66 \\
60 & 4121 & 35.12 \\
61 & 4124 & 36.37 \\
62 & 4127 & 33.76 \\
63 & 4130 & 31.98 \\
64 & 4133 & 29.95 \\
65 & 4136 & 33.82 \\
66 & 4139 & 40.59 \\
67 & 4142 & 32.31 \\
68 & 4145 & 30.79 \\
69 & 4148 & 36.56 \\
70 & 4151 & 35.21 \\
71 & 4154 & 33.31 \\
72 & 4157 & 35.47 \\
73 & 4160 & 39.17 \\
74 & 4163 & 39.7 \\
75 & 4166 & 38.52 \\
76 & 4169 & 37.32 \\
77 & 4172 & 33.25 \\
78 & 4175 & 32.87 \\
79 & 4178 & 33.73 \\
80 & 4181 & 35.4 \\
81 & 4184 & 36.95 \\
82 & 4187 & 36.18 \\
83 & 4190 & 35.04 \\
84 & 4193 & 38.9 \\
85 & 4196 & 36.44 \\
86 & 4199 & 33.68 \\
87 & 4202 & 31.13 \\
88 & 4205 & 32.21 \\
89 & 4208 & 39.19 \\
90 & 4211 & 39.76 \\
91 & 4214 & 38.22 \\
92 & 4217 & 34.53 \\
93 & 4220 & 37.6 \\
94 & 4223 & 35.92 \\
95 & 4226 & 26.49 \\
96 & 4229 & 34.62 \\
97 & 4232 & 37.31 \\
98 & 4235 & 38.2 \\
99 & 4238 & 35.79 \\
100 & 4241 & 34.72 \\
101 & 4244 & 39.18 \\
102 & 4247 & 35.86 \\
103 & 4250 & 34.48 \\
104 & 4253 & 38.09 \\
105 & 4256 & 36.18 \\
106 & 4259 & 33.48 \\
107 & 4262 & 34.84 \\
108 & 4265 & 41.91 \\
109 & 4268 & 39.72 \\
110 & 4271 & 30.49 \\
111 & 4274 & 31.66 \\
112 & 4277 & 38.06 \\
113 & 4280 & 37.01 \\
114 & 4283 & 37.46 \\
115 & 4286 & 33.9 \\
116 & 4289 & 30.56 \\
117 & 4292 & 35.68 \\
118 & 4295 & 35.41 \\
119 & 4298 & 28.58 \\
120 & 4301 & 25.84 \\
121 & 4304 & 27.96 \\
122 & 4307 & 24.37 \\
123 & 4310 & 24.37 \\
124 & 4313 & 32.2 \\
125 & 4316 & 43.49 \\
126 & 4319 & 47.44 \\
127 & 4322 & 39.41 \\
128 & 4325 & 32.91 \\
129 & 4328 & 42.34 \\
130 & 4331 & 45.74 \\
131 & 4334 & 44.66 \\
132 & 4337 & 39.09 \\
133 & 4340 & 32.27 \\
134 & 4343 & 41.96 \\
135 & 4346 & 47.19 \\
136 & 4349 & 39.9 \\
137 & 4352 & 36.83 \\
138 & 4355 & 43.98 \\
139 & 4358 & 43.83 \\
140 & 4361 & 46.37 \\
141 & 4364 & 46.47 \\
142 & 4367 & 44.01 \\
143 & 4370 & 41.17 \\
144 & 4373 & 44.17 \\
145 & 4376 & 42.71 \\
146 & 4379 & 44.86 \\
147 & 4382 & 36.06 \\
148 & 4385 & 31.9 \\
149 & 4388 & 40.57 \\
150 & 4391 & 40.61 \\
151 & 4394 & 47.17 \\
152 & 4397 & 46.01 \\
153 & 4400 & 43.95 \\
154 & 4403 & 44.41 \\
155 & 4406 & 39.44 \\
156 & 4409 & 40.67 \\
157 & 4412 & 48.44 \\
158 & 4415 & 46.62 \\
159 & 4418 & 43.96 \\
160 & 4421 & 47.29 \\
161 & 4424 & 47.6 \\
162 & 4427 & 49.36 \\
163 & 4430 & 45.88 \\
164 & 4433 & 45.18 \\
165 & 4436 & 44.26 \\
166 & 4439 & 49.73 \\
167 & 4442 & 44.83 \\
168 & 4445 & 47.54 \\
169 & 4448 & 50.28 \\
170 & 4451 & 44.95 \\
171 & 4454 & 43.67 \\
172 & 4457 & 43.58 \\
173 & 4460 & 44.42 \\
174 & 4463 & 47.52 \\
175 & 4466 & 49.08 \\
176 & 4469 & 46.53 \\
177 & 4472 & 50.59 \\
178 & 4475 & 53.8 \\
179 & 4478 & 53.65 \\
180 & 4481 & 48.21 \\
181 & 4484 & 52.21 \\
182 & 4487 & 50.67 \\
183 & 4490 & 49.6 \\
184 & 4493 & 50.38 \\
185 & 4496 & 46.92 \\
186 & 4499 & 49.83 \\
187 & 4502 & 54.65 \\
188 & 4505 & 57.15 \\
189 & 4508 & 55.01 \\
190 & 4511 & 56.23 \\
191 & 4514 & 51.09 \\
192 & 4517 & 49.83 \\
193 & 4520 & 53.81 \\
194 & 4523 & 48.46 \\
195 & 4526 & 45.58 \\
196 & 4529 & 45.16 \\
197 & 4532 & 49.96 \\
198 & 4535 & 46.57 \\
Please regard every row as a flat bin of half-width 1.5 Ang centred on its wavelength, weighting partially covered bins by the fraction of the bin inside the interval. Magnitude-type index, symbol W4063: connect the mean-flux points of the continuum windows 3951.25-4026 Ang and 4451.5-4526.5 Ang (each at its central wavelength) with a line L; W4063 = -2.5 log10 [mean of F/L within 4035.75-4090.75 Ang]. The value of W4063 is -0.16 mag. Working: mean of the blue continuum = 23.4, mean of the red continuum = 50.1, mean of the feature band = 31.9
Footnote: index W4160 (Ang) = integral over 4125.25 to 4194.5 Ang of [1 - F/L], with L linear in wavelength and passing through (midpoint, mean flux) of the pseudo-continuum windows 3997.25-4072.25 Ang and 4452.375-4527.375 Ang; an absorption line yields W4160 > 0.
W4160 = 1.9 Ang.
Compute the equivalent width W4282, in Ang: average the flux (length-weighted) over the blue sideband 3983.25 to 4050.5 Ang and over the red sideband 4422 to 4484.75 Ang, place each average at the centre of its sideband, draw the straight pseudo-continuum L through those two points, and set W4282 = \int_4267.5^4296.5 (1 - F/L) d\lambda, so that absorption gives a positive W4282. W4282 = 4.2 Ang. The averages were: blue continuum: 30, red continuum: 47.7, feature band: 34.8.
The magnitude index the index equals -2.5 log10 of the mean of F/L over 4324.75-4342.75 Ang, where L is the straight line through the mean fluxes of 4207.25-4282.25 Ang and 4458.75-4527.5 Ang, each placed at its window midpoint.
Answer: 0.03 mag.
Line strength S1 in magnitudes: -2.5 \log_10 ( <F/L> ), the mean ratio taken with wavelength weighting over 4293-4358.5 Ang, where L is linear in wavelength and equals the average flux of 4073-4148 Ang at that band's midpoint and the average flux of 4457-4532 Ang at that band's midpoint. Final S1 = 0.16 mag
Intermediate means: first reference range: 34.1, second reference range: 50.3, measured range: 37.1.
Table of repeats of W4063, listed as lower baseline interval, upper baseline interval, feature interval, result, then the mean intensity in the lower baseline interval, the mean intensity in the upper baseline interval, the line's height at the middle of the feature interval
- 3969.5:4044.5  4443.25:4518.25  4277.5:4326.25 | 0.229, 27.8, 49.9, 41.5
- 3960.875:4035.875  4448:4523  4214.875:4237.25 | 0.049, 24.9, 50.1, 36.7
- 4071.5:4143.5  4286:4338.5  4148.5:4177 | -0.051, 34.1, 35.3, 34.4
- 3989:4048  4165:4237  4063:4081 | 0.070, 30.2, 35.5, 31.7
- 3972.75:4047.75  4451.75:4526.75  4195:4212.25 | 0.059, 28.6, 50.1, 37.3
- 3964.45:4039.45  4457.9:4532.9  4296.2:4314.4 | 0.440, 26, 50.4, 41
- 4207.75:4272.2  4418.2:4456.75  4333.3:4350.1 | 0.022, 36.2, 46.5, 41.5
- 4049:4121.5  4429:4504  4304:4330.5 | 0.189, 33.3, 48.4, 42.5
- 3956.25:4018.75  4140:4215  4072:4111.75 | -0.131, 22.7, 35.7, 29.8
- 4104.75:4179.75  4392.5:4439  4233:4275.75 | 0.093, 35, 45.5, 39.3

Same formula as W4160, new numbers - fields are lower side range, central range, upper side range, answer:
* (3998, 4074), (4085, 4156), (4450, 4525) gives -0.3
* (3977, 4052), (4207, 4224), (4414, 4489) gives 0.2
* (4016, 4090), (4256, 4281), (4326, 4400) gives 1.9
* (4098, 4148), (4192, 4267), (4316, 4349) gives 3.6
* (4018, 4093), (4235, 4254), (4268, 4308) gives -2.4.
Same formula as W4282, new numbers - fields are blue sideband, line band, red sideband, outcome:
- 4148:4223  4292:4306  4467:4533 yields 3.86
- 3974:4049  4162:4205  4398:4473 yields 0.38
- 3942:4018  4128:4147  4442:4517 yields -1.62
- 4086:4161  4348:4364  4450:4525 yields 0.70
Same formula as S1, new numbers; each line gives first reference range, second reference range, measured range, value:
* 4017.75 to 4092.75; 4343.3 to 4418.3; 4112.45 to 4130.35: -0.03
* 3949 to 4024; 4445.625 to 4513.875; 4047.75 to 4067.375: -0.17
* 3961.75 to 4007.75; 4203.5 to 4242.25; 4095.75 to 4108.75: -0.19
